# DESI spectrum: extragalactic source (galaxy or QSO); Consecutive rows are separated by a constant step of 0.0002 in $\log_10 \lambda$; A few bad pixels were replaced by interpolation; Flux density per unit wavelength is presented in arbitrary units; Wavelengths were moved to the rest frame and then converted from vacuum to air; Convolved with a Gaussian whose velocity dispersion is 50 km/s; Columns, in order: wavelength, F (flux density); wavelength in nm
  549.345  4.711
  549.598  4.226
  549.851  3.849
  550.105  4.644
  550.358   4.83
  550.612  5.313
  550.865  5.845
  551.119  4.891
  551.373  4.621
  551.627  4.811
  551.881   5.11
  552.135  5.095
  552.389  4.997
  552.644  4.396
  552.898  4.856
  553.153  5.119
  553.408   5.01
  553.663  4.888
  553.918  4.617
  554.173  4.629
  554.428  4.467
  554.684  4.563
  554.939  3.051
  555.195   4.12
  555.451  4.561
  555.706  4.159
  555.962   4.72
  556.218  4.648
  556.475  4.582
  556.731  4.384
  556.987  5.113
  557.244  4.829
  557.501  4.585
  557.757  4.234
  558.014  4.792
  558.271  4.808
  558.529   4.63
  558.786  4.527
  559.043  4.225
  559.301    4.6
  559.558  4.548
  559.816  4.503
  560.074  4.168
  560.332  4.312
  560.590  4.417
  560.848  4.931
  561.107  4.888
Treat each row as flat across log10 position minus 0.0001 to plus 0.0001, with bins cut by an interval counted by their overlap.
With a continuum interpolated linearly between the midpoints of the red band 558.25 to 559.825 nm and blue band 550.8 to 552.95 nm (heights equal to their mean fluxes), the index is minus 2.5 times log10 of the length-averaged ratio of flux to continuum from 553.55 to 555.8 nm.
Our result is 0.11 mag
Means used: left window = 4.94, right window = 4.53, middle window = 4.34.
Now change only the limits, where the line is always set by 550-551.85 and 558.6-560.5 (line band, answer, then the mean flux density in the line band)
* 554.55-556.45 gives 0.10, 4.28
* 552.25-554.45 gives 0.01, 4.79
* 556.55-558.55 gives -0.03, 4.67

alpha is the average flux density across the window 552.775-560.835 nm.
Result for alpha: 4.54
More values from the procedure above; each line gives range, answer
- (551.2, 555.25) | 4.66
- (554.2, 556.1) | 4.26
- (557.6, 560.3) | 4.5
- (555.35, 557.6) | 4.62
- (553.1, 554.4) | 4.81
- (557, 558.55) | 4.68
